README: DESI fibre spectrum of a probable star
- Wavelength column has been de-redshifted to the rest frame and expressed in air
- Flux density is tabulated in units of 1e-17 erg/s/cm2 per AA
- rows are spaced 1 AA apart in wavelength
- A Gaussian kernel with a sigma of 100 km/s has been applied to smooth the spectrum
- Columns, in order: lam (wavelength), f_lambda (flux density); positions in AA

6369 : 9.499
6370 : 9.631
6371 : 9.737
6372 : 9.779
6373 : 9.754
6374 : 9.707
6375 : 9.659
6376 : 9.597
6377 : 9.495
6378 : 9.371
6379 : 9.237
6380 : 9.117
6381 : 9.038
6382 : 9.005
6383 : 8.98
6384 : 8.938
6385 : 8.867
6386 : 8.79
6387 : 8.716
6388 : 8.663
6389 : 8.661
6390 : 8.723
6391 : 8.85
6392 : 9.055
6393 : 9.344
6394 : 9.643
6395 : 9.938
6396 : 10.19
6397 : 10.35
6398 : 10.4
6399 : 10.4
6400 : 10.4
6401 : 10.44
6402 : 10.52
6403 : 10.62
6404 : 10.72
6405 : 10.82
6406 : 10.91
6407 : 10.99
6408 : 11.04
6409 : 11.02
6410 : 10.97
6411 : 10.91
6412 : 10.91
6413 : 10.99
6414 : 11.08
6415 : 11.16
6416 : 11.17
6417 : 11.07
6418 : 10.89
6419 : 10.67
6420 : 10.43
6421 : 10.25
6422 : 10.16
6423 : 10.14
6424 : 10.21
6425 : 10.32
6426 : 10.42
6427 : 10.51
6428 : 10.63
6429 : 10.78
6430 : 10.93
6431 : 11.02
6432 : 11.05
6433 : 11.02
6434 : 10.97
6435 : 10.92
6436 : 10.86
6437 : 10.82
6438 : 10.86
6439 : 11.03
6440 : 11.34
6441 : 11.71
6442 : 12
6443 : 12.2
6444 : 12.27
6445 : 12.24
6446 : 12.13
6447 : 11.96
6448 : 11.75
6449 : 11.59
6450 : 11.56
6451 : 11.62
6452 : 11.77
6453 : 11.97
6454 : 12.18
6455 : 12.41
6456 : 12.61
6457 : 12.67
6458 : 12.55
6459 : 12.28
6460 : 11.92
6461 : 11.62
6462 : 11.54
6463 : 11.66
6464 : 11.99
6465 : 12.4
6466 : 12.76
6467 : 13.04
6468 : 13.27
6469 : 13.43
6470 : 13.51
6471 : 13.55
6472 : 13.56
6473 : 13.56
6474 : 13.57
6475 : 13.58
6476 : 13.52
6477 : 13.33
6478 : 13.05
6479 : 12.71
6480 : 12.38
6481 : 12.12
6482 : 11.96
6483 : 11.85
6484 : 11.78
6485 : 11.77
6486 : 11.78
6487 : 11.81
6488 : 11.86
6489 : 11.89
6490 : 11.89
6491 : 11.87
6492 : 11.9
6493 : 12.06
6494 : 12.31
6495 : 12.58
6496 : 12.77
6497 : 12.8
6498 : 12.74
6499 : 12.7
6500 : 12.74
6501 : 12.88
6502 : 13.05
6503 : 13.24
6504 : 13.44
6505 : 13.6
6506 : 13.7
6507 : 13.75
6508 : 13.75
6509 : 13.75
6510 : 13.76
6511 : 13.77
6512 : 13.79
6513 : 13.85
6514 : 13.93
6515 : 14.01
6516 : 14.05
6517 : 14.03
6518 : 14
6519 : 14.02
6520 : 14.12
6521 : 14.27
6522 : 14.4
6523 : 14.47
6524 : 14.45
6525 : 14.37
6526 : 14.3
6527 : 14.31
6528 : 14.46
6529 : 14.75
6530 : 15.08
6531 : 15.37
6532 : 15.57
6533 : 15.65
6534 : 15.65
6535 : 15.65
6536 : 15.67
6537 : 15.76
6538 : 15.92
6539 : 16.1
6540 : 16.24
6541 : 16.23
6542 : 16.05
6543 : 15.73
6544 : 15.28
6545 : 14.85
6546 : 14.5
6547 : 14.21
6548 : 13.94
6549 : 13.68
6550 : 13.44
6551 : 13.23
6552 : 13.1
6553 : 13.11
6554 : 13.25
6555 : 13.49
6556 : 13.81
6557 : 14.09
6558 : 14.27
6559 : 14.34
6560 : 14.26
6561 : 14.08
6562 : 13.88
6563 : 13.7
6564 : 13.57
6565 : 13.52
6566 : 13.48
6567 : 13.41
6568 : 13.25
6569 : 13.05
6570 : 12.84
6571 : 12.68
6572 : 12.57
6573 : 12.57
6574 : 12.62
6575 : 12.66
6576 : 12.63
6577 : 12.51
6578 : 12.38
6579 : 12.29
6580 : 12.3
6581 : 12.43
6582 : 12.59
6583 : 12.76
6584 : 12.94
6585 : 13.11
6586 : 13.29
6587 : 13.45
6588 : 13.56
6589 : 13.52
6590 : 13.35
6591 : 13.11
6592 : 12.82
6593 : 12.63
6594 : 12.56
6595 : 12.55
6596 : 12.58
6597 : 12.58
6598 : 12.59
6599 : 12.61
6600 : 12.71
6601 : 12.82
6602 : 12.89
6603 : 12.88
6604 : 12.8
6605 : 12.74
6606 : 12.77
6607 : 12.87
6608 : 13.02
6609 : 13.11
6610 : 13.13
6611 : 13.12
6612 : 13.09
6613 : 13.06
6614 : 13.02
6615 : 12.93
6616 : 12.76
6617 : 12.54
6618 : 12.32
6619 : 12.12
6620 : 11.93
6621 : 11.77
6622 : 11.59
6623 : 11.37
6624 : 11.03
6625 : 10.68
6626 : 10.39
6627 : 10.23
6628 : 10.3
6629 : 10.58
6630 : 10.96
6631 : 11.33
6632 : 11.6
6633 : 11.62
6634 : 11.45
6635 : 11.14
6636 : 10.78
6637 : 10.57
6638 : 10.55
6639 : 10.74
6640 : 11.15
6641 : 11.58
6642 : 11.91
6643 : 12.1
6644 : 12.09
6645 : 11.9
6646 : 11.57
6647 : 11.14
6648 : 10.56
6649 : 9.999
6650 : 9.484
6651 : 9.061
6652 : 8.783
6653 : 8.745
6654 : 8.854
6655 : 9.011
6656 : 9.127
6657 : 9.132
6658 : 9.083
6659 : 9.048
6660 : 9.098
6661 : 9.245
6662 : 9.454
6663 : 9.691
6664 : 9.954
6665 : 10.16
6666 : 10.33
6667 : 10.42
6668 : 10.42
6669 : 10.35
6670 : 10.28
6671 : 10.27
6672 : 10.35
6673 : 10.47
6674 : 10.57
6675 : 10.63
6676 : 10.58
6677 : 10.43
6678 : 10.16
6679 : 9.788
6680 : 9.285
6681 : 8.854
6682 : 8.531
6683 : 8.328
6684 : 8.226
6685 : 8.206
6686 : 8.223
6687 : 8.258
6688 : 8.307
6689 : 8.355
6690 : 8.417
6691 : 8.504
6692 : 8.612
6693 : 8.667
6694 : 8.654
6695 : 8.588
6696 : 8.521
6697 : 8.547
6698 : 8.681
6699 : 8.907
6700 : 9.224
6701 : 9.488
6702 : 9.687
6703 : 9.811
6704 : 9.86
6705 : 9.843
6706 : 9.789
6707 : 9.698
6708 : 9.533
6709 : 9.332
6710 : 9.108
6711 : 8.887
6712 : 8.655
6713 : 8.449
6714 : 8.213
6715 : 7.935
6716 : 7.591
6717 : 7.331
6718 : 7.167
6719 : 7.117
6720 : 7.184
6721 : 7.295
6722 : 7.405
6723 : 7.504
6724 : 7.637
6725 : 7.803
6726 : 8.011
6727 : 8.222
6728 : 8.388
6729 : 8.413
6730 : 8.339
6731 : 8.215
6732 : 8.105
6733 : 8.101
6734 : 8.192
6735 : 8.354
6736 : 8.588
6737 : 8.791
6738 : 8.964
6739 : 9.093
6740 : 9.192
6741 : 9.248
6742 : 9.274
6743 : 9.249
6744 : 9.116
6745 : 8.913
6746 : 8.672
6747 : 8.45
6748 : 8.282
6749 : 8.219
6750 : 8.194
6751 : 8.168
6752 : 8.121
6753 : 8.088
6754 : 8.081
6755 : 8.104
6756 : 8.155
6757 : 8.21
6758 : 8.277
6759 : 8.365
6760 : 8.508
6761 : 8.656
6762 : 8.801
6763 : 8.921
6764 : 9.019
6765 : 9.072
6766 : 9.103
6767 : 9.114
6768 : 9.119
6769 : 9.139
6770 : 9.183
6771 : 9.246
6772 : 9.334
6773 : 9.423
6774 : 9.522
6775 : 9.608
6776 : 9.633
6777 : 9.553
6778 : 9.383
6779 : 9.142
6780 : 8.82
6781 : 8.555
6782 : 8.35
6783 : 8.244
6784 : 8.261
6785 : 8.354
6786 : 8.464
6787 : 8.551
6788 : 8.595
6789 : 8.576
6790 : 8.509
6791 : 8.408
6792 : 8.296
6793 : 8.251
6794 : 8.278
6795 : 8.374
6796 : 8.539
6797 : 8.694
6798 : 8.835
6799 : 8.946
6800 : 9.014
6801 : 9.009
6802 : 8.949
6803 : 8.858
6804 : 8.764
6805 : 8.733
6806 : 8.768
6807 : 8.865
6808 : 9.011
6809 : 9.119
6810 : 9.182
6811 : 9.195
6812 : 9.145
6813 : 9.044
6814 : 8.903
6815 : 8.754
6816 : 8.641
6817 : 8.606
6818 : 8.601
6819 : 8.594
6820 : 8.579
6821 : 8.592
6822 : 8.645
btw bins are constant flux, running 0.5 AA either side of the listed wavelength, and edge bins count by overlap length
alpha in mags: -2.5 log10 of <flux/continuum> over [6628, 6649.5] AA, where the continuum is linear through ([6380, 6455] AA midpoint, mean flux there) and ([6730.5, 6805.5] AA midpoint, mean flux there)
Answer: -0.187 mag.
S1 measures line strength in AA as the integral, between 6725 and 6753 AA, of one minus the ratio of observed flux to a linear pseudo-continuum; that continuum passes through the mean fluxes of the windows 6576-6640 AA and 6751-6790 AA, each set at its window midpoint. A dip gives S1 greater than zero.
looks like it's 2.7 AA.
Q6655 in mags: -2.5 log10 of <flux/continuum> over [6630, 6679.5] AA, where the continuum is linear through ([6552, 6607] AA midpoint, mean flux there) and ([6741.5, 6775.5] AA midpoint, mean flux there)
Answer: 0.09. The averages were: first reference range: 13.1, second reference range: 8.76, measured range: 10.3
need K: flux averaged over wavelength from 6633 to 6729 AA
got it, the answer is 9.37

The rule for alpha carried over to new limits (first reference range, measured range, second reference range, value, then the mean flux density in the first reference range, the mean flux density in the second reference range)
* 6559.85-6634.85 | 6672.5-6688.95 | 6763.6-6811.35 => 0.18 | 12.6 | 8.87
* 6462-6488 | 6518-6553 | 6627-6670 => -0.24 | 12.7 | 10.4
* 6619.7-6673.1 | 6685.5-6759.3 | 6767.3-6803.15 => 0.13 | 10.5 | 8.84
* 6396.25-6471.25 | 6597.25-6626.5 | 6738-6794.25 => -0.24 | 11.4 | 8.74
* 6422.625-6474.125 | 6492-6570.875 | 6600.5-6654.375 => -0.20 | 11.8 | 11.6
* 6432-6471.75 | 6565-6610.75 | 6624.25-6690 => -0.20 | 12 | 10.1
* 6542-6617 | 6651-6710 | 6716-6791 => 0.13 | 13.2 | 8.52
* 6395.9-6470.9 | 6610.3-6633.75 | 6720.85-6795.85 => -0.20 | 11.4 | 8.59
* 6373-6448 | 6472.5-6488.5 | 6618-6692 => -0.21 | 10.4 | 10.2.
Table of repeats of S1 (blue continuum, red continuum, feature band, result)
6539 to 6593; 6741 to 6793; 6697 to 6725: 4.27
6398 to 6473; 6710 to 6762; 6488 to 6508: -3.63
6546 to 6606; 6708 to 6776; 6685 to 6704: 2.04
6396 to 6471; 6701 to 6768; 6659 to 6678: -2.02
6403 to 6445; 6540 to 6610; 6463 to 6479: -1.99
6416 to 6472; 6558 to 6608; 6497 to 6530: -4.10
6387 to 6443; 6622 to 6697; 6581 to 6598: -4.72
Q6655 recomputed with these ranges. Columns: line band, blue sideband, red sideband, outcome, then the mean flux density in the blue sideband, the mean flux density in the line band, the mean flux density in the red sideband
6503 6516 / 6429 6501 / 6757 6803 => -0.177 mag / 12.2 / 13.7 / 8.82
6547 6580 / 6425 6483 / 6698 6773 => -0.237 mag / 12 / 13.3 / 8.6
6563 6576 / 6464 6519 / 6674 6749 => -0.140 mag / 13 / 13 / 8.68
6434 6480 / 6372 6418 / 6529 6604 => -0.087 mag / 9.97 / 12.3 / 13.7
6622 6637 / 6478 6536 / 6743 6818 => 0.036 mag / 13.4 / 11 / 8.75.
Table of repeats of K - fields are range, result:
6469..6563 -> 13.8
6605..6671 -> 11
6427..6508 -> 12.2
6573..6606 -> 12.8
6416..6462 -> 11.3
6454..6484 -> 12.7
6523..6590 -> 14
